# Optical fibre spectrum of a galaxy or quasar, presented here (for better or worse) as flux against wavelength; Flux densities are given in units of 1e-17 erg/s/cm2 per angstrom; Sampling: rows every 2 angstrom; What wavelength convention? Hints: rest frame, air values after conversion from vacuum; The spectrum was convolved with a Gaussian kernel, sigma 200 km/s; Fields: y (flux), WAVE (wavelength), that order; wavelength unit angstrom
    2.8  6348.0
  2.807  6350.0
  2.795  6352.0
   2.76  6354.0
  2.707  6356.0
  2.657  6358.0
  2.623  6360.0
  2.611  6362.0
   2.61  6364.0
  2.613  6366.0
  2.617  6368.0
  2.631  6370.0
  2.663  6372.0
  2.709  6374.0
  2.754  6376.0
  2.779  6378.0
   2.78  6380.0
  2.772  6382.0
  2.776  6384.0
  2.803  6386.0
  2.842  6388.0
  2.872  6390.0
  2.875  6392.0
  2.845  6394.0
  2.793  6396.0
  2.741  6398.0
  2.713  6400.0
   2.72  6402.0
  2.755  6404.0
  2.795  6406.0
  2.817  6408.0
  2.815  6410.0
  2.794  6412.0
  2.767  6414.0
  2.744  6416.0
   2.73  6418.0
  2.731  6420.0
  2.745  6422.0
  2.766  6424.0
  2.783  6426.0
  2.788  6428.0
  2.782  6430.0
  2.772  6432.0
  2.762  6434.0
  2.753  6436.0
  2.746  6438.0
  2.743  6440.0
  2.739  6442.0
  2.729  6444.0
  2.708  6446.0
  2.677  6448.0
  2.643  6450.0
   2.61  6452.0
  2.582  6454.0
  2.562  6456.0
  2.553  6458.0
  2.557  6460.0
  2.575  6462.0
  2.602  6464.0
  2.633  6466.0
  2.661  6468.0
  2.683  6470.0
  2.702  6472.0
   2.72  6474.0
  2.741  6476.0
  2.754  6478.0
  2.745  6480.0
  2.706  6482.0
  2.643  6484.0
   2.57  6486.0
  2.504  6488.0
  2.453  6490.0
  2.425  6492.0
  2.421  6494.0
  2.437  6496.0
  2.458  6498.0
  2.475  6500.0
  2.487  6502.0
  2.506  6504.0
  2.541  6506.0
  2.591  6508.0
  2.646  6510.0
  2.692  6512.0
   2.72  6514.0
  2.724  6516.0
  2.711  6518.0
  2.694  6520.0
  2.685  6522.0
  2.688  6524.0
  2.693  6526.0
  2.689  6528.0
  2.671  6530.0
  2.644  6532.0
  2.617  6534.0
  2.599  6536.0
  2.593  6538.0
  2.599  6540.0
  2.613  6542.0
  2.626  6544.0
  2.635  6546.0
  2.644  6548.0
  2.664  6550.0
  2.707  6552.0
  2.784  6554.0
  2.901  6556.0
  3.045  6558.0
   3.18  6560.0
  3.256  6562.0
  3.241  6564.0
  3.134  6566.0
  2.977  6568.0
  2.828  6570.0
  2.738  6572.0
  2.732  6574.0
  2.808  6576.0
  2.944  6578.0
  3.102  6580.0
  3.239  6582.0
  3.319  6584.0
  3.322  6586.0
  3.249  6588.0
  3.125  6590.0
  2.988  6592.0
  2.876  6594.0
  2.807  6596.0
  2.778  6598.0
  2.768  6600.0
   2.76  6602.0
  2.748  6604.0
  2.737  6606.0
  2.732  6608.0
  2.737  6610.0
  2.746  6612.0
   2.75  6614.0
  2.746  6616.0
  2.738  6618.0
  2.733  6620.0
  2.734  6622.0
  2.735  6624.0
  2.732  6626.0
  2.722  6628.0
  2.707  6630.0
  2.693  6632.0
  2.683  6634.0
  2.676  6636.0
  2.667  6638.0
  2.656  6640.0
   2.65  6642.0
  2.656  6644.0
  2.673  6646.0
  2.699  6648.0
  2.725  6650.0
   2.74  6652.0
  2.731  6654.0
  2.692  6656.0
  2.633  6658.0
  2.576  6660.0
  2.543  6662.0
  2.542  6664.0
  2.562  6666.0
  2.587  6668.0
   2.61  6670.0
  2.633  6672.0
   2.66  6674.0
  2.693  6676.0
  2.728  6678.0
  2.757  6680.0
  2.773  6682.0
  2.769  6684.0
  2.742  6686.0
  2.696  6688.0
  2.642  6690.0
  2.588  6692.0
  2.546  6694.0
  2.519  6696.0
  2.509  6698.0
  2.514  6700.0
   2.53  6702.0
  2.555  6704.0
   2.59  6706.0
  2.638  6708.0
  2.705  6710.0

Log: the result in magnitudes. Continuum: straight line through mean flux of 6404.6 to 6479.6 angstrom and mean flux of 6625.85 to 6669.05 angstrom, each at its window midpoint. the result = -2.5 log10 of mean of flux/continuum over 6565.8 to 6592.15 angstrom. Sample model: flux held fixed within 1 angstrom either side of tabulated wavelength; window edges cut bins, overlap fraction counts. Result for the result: -0.14 mag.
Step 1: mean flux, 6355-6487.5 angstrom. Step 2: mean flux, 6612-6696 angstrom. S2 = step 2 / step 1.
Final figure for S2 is 0.99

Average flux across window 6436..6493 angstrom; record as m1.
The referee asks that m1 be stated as 2.64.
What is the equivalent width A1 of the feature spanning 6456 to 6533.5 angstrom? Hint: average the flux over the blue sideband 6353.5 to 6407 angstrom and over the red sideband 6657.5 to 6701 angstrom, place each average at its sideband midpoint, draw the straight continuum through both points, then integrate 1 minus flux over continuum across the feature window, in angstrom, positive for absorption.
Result 2.2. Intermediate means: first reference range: 2.73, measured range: 2.62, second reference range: 2.63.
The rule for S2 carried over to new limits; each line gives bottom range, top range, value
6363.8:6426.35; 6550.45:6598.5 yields 1.09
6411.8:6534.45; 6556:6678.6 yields 1.06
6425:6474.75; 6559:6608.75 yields 1.11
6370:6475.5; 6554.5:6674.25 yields 1.03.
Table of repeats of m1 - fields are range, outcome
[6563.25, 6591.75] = 3.05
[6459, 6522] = 2.61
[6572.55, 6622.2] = 2.89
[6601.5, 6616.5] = 2.74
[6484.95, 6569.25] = 2.69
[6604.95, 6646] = 2.71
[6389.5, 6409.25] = 2.79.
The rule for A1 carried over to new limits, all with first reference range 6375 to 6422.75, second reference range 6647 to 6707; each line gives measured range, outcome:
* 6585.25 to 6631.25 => -2.6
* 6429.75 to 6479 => 1.3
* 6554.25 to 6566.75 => -1.9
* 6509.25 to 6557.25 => 0.6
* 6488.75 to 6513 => 1.9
